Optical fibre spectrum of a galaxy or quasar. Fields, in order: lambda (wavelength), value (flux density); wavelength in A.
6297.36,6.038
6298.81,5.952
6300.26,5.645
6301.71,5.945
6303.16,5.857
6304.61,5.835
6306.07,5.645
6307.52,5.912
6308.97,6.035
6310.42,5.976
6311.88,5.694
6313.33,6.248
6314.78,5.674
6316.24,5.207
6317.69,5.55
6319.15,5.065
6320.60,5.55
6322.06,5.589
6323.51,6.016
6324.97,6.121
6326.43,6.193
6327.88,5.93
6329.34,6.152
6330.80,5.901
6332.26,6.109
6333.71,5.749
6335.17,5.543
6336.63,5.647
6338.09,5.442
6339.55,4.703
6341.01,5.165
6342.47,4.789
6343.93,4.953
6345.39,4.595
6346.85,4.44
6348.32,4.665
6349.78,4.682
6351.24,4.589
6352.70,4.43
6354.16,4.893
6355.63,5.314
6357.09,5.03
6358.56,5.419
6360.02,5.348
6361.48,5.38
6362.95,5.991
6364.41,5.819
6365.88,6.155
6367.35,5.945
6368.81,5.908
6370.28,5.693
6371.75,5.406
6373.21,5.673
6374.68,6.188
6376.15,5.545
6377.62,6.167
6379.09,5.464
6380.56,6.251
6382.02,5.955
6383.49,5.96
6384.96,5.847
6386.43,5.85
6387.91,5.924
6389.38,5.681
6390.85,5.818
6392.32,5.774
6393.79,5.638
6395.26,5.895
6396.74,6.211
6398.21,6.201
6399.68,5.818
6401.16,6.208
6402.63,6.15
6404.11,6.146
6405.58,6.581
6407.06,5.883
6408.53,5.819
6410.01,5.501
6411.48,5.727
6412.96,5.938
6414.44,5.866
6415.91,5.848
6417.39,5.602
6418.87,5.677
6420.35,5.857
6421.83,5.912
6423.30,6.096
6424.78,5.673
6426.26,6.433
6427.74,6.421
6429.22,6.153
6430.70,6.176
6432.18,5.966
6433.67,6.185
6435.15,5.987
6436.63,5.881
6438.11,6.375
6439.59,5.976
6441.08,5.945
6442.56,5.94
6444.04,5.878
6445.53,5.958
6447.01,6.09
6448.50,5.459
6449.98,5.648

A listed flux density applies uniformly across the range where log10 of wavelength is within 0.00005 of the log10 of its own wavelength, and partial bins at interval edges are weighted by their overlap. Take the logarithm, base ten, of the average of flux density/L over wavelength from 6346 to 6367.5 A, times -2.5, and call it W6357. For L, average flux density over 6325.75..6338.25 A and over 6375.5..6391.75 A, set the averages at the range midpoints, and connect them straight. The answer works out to 0.135 mag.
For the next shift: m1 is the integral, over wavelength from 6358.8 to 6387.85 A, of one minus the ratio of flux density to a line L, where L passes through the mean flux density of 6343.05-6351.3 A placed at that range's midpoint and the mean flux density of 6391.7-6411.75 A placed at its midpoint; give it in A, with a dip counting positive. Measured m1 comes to -2.9 A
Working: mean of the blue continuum 4.66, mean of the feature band 5.81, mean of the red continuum 5.98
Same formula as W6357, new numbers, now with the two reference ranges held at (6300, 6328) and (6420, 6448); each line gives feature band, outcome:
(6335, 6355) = 0.197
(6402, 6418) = 0.014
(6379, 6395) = 0.017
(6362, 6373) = 0.013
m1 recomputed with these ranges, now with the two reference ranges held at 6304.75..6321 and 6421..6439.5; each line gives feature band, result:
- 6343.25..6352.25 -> 1.8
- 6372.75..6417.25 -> 0.5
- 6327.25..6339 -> -0.1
